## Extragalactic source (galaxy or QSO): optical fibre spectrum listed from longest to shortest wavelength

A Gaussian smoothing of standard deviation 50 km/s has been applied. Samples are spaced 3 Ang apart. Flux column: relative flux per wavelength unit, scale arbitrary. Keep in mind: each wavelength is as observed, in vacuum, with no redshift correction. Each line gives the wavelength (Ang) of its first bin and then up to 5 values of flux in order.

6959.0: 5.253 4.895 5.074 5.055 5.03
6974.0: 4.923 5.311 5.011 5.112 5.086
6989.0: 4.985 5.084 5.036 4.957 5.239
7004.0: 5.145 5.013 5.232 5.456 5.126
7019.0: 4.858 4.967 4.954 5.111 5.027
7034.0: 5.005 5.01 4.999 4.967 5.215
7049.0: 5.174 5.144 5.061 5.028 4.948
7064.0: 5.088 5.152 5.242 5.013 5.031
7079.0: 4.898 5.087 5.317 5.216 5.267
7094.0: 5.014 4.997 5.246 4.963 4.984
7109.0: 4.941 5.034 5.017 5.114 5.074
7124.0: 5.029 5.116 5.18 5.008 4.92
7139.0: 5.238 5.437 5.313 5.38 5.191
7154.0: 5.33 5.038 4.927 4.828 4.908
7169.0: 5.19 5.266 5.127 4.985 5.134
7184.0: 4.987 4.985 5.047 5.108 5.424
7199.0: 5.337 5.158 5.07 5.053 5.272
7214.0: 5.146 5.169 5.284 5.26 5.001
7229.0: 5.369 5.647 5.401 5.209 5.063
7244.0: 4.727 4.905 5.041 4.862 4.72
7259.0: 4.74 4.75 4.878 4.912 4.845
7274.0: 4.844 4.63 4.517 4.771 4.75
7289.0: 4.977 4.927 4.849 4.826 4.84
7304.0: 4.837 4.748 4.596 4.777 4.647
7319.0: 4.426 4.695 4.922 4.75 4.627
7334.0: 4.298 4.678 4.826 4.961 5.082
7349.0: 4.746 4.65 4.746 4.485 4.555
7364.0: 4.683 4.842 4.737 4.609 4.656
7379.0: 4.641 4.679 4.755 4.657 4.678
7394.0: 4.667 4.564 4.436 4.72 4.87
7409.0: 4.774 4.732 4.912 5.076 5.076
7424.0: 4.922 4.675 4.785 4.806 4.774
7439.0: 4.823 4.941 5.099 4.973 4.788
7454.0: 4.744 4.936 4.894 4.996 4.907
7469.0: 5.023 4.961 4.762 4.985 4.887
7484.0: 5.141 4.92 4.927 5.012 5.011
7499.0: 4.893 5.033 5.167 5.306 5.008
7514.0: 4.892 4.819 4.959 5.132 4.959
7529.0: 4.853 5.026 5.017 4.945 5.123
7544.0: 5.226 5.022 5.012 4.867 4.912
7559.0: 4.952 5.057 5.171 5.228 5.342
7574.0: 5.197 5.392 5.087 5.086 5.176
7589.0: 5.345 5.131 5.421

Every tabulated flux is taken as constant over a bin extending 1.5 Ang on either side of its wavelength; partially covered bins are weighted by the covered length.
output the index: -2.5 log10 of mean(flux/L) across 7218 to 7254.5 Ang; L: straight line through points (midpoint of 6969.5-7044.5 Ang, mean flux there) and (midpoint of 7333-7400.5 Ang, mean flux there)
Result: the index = -0.07 mag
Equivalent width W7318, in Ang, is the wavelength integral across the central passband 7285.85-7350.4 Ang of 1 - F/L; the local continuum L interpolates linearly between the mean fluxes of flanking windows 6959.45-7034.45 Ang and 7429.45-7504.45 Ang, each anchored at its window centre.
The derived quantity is 2.7 Ang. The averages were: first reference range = 5.07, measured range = 4.76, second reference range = 4.93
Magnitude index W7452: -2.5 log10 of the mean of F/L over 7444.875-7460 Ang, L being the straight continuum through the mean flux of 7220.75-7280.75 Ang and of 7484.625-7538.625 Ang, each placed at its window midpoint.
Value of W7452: 0.02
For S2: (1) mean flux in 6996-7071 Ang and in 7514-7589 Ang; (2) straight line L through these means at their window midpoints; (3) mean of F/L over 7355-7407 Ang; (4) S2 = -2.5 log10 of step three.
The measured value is 0.09 mag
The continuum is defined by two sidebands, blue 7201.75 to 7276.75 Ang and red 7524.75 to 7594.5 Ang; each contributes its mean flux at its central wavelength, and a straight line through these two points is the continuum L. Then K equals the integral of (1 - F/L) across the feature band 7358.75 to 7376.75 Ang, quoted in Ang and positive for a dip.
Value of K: 1.39 Ang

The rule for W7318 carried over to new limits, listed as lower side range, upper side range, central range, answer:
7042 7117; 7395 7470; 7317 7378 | 2.57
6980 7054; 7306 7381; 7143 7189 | -1.93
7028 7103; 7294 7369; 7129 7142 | -0.34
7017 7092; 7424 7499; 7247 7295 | 1.62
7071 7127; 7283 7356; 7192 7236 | -3.04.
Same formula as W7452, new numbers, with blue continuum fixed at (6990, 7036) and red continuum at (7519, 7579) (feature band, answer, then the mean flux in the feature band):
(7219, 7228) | -0.023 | 5.19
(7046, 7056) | -0.014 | 5.14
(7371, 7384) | 0.094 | 4.65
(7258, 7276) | 0.055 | 4.83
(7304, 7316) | 0.080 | 4.72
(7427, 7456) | 0.048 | 4.85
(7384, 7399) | 0.094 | 4.65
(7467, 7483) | 0.031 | 4.93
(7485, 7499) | 0.023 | 4.97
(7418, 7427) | 0.025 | 4.96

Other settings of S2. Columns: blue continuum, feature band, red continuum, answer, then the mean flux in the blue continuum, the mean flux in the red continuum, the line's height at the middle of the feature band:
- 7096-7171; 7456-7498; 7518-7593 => 0.03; 5.1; 5.09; 5.09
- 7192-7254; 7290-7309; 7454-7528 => 0.06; 5.17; 4.97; 5.11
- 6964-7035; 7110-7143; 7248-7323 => -0.03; 5.08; 4.78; 4.94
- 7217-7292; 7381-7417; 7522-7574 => 0.07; 4.97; 5.05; 5.01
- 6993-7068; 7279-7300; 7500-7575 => 0.06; 5.08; 5.05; 5.06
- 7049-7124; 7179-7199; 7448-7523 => -0.02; 5.08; 4.96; 5.05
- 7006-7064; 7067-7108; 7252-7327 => -0.02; 5.07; 4.77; 5.01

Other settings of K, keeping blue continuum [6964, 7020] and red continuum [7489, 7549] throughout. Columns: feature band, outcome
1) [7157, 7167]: 0.3 Ang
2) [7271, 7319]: 2.7 Ang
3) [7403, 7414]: 0.5 Ang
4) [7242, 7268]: 1.1 Ang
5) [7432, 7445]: 0.4 Ang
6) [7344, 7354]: 0.4 Ang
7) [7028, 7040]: 0.1 Ang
